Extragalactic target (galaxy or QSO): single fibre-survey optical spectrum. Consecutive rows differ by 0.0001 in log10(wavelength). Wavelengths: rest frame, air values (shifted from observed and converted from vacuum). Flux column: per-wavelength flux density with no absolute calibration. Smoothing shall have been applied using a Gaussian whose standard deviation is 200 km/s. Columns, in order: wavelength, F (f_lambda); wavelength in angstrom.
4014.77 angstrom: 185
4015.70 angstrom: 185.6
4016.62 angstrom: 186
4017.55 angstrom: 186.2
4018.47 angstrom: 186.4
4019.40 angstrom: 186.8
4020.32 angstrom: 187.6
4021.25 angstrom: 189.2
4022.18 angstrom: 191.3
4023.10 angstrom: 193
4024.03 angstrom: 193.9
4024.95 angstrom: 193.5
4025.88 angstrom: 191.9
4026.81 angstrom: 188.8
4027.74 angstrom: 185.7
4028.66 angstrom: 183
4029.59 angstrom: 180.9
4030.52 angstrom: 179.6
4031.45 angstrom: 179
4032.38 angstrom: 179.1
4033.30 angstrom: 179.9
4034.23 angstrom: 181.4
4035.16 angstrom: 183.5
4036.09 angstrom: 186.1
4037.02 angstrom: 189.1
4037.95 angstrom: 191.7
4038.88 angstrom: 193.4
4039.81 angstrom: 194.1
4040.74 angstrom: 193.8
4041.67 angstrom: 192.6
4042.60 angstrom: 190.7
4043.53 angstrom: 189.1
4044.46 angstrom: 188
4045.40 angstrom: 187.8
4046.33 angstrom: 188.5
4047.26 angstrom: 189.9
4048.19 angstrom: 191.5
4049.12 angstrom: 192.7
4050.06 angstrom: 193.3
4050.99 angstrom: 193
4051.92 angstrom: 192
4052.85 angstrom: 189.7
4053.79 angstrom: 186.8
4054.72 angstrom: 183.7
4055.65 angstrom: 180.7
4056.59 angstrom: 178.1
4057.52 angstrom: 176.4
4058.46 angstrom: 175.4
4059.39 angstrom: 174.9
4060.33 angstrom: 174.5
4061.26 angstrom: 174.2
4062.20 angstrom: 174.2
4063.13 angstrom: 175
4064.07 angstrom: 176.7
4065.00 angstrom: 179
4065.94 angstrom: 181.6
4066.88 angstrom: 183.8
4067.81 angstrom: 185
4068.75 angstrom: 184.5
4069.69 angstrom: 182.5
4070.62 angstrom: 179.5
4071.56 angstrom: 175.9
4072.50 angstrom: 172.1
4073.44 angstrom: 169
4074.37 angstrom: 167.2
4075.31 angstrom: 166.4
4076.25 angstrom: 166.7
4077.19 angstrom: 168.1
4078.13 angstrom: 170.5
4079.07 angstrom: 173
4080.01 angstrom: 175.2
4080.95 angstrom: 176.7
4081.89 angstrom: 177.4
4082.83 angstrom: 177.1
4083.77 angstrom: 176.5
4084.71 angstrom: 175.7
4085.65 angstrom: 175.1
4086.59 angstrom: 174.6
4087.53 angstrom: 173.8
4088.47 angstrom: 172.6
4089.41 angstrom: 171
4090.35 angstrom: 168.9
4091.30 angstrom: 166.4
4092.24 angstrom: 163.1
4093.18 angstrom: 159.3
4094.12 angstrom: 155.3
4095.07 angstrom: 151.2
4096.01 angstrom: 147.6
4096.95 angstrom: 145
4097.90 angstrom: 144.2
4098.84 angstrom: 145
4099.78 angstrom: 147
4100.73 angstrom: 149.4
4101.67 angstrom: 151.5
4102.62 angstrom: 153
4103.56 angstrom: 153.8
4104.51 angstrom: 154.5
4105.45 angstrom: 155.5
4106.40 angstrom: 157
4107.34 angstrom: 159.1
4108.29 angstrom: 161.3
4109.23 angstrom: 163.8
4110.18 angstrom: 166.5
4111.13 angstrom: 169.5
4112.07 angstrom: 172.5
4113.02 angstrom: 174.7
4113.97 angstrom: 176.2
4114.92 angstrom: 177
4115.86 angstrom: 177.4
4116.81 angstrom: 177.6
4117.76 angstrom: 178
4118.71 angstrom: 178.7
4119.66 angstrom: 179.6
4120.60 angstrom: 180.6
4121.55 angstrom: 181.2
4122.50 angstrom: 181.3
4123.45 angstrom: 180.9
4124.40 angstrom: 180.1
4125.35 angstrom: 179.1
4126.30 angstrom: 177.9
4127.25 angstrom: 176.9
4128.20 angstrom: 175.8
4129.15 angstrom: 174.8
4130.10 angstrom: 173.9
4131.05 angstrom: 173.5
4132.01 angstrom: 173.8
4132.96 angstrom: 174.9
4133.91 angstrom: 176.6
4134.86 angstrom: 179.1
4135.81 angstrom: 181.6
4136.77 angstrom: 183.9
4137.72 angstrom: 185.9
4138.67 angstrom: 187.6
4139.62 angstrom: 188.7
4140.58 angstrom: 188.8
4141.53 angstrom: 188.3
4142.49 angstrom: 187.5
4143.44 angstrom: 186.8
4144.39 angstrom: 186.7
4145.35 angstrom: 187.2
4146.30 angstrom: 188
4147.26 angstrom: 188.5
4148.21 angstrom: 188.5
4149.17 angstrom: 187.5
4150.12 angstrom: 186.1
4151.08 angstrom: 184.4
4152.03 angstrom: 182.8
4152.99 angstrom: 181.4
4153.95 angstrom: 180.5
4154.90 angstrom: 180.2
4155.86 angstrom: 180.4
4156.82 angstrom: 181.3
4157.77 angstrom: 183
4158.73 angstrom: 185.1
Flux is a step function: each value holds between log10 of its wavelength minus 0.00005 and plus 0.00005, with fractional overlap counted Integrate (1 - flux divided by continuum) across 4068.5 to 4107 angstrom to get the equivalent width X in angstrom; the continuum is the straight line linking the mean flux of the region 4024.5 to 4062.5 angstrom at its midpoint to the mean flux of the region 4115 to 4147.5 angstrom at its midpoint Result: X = 3.88 angstrom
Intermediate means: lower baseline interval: 186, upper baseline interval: 181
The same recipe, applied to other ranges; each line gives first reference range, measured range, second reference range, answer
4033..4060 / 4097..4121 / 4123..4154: 2.6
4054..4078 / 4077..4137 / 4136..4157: 3.9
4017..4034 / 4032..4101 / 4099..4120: -0.2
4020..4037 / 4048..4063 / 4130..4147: 0.2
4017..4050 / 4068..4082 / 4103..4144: 0.7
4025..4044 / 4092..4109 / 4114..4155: 2.8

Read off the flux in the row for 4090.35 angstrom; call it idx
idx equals 168.9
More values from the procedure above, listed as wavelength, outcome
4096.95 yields 145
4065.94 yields 181.6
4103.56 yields 153.8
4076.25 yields 166.7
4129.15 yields 174.8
